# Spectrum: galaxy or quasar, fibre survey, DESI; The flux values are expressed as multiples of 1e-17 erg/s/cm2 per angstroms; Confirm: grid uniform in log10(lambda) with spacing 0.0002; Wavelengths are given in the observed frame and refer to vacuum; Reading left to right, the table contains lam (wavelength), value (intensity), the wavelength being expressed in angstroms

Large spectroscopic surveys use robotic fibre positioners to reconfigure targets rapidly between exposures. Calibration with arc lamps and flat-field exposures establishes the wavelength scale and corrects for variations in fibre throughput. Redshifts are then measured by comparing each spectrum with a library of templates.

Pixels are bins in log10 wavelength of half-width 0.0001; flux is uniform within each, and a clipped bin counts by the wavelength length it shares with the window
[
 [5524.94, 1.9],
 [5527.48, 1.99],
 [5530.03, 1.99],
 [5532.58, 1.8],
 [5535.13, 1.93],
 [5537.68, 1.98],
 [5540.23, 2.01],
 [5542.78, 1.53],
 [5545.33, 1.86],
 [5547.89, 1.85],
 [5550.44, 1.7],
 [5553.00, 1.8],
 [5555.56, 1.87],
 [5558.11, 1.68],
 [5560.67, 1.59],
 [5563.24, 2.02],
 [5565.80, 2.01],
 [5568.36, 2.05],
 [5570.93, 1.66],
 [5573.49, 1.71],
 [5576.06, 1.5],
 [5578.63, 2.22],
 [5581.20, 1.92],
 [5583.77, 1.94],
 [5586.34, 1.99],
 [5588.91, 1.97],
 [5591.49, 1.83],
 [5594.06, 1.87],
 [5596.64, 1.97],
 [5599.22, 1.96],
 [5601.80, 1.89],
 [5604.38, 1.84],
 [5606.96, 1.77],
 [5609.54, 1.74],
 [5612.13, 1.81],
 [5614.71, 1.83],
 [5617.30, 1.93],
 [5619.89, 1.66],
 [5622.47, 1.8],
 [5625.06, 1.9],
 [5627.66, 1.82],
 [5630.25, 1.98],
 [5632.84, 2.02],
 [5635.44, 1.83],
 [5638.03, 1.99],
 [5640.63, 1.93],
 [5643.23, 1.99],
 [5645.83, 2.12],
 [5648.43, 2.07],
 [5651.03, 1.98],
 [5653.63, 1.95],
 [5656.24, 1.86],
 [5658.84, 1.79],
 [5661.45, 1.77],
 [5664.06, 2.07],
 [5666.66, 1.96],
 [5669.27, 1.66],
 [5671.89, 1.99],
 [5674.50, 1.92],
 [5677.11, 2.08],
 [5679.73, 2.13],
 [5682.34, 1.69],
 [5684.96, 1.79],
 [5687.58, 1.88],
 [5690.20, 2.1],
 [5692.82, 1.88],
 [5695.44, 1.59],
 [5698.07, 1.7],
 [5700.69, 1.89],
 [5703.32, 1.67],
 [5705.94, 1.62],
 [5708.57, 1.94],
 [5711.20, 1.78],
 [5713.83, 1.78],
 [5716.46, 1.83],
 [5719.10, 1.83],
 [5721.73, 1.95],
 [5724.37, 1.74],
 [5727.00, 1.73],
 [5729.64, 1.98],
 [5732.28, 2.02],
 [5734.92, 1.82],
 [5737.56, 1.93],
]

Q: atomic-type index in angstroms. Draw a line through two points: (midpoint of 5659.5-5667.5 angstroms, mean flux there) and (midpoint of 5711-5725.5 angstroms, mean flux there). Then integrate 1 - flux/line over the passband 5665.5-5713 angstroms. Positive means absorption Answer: 0.70 angstroms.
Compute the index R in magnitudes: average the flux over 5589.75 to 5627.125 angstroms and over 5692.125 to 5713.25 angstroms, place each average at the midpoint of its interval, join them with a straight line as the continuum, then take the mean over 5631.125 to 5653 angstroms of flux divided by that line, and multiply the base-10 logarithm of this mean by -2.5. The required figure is -0.10 mag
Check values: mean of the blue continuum 1.84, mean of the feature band 1.99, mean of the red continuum 1.76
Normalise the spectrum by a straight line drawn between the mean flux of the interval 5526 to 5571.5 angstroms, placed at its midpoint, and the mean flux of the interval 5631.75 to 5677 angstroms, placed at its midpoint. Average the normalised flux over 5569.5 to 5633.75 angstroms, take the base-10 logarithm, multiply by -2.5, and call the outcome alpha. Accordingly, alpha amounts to 0.021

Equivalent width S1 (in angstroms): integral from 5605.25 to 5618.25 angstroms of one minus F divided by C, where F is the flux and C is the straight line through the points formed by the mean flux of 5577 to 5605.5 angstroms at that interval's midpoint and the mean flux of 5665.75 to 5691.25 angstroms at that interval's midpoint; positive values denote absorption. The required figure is 0.8 angstroms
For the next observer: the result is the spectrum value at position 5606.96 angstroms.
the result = 1.77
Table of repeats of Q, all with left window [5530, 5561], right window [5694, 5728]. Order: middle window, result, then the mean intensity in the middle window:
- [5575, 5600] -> -1.6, 1.92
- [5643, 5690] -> -3.8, 1.93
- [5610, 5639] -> -1.1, 1.86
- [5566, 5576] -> 0.1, 1.79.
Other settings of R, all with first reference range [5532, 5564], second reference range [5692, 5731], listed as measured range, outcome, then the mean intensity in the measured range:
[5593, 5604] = -0.06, 1.92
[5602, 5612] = 0.01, 1.8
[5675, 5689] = -0.07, 1.92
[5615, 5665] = -0.07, 1.92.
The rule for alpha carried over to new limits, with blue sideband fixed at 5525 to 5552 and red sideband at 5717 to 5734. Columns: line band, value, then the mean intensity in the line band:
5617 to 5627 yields 0.03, 1.81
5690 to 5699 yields 0.05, 1.79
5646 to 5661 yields -0.04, 1.94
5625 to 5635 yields -0.03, 1.92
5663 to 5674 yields -0.03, 1.92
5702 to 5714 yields 0.07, 1.76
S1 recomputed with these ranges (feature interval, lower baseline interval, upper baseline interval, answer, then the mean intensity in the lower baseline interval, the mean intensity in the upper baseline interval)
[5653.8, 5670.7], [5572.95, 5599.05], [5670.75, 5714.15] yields 0.0 angstroms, 1.9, 1.85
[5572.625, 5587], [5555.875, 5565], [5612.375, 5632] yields -0.6 angstroms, 1.79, 1.85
